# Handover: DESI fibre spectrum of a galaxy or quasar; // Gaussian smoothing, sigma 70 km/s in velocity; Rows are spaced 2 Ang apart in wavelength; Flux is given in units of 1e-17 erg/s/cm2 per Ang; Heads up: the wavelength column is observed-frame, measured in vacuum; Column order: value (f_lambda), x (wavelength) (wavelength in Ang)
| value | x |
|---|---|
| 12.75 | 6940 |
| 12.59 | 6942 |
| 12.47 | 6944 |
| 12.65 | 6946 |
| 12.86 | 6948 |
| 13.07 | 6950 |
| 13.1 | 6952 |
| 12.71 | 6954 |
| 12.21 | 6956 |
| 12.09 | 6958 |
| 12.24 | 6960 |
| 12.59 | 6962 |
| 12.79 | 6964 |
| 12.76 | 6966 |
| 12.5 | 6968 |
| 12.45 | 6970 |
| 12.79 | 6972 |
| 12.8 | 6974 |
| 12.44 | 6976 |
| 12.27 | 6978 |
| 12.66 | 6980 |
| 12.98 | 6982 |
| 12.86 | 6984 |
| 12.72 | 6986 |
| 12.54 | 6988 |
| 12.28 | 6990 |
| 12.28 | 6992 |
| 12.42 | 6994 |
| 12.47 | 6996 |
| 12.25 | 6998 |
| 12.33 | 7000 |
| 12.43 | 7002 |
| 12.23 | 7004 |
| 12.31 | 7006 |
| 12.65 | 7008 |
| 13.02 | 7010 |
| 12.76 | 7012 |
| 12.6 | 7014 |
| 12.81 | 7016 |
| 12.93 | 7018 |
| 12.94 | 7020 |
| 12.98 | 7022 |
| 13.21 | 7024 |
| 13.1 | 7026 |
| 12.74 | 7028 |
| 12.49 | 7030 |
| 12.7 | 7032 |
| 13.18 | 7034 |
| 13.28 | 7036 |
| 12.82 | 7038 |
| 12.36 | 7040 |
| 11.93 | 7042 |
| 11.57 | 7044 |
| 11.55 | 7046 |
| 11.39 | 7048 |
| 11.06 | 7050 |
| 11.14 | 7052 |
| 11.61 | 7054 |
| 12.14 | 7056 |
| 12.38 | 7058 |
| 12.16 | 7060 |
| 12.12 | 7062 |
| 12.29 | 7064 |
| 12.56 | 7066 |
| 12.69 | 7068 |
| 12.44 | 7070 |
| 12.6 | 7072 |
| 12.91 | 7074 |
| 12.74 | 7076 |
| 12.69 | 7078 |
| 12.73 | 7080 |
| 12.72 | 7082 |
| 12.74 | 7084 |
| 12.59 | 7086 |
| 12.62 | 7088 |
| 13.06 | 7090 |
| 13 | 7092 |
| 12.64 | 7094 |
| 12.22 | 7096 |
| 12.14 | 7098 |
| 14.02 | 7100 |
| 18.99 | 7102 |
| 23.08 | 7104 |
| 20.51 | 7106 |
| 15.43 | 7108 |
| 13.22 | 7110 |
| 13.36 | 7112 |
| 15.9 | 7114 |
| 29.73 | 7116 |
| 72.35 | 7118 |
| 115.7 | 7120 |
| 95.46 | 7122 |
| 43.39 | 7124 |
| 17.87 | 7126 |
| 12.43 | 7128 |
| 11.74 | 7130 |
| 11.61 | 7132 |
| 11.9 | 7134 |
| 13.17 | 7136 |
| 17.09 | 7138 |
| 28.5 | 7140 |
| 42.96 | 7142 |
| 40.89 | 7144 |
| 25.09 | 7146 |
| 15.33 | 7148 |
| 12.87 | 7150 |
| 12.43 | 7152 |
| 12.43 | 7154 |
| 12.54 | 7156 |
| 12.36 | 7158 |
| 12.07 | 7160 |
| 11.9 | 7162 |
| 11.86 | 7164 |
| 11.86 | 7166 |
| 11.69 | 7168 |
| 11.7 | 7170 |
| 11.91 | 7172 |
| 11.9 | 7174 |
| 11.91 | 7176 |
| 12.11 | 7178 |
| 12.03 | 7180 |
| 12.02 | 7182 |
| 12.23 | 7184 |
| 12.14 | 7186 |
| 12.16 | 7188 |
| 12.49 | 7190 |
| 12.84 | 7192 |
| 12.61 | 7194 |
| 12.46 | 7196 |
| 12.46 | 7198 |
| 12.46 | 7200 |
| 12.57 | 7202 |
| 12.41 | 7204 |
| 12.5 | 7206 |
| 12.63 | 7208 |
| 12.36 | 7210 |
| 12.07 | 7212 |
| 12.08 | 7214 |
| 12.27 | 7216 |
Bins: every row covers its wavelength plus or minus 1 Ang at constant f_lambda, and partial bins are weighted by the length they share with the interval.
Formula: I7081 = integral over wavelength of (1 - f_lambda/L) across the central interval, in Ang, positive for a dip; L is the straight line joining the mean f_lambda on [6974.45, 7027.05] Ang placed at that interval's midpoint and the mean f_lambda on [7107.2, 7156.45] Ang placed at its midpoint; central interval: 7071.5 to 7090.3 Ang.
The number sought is 8.2 Ang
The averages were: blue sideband 12.6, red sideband 28.8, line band 12.7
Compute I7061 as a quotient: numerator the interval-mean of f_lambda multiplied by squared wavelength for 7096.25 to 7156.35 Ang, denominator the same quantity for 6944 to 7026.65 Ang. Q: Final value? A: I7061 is 2.20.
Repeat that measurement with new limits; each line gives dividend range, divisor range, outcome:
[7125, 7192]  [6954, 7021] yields 1.27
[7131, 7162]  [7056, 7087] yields 1.51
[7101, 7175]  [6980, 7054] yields 1.98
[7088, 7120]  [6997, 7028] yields 1.84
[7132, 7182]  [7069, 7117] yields 1.10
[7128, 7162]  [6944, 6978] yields 1.50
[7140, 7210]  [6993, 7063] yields 1.23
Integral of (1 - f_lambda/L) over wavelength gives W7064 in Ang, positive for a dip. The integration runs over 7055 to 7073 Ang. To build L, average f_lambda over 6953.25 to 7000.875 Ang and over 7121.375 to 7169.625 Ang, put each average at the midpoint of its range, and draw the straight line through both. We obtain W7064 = 4.6 Ang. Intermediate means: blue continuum 12.5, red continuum 20.5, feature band 12.4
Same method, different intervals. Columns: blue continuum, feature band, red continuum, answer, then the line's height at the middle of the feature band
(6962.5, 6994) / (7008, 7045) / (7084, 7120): 7.65 Ang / 16.1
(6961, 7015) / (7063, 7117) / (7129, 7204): -2.51 Ang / 13.8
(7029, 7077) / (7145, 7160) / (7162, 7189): -3.15 Ang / 12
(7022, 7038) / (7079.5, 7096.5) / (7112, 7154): 7.72 Ang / 23.3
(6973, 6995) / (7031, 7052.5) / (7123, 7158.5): 4.38 Ang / 15.2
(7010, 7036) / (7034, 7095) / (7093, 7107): 9.57 Ang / 14.7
